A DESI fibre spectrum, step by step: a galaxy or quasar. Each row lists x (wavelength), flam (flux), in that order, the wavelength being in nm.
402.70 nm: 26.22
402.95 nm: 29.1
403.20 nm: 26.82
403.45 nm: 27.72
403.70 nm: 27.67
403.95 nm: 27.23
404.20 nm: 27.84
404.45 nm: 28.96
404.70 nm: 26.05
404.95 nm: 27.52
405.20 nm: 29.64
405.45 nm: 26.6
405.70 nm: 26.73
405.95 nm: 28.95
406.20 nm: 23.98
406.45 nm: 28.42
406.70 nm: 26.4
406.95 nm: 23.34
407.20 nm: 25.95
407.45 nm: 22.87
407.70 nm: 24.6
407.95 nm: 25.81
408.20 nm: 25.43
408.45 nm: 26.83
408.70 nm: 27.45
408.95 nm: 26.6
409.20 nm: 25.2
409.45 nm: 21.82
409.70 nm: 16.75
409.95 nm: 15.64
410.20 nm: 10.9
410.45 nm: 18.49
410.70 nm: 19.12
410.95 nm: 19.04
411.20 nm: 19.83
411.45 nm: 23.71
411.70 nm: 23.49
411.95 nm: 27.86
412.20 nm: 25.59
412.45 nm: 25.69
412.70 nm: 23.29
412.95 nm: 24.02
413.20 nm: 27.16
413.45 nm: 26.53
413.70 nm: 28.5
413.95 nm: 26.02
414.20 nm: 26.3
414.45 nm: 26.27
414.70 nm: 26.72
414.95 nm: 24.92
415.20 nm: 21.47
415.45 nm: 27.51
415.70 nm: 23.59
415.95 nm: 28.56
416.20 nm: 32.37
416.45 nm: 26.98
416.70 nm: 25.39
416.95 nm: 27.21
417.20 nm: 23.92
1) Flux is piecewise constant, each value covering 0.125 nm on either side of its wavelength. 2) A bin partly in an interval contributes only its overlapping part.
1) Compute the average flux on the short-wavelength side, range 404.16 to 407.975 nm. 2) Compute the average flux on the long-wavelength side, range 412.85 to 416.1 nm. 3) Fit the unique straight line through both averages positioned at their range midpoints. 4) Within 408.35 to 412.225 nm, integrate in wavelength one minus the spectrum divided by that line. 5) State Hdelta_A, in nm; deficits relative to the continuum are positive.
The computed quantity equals 0.68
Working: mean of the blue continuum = 26.5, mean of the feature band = 21.6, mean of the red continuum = 26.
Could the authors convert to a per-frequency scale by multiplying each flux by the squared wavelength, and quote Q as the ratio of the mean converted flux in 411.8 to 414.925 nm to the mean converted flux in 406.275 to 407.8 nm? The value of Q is 1.1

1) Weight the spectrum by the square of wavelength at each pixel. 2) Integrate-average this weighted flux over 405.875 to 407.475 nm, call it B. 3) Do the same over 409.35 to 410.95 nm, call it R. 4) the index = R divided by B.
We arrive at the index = 0.68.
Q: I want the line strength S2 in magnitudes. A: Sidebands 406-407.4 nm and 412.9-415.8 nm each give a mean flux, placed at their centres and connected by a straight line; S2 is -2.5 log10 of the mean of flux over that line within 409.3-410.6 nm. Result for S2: 0.454 mag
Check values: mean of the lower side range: 25.6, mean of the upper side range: 25.8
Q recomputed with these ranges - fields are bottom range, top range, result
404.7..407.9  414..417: 1.05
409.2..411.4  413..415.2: 1.45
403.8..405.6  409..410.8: 0.69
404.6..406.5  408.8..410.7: 0.73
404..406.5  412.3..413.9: 0.98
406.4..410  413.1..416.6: 1.13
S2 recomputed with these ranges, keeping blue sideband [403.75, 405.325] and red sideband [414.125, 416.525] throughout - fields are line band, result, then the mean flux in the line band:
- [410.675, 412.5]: 0.16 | 23.1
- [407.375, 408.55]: 0.09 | 25.2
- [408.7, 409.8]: 0.17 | 23.3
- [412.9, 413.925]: 0.00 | 26.7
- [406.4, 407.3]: 0.07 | 25.8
